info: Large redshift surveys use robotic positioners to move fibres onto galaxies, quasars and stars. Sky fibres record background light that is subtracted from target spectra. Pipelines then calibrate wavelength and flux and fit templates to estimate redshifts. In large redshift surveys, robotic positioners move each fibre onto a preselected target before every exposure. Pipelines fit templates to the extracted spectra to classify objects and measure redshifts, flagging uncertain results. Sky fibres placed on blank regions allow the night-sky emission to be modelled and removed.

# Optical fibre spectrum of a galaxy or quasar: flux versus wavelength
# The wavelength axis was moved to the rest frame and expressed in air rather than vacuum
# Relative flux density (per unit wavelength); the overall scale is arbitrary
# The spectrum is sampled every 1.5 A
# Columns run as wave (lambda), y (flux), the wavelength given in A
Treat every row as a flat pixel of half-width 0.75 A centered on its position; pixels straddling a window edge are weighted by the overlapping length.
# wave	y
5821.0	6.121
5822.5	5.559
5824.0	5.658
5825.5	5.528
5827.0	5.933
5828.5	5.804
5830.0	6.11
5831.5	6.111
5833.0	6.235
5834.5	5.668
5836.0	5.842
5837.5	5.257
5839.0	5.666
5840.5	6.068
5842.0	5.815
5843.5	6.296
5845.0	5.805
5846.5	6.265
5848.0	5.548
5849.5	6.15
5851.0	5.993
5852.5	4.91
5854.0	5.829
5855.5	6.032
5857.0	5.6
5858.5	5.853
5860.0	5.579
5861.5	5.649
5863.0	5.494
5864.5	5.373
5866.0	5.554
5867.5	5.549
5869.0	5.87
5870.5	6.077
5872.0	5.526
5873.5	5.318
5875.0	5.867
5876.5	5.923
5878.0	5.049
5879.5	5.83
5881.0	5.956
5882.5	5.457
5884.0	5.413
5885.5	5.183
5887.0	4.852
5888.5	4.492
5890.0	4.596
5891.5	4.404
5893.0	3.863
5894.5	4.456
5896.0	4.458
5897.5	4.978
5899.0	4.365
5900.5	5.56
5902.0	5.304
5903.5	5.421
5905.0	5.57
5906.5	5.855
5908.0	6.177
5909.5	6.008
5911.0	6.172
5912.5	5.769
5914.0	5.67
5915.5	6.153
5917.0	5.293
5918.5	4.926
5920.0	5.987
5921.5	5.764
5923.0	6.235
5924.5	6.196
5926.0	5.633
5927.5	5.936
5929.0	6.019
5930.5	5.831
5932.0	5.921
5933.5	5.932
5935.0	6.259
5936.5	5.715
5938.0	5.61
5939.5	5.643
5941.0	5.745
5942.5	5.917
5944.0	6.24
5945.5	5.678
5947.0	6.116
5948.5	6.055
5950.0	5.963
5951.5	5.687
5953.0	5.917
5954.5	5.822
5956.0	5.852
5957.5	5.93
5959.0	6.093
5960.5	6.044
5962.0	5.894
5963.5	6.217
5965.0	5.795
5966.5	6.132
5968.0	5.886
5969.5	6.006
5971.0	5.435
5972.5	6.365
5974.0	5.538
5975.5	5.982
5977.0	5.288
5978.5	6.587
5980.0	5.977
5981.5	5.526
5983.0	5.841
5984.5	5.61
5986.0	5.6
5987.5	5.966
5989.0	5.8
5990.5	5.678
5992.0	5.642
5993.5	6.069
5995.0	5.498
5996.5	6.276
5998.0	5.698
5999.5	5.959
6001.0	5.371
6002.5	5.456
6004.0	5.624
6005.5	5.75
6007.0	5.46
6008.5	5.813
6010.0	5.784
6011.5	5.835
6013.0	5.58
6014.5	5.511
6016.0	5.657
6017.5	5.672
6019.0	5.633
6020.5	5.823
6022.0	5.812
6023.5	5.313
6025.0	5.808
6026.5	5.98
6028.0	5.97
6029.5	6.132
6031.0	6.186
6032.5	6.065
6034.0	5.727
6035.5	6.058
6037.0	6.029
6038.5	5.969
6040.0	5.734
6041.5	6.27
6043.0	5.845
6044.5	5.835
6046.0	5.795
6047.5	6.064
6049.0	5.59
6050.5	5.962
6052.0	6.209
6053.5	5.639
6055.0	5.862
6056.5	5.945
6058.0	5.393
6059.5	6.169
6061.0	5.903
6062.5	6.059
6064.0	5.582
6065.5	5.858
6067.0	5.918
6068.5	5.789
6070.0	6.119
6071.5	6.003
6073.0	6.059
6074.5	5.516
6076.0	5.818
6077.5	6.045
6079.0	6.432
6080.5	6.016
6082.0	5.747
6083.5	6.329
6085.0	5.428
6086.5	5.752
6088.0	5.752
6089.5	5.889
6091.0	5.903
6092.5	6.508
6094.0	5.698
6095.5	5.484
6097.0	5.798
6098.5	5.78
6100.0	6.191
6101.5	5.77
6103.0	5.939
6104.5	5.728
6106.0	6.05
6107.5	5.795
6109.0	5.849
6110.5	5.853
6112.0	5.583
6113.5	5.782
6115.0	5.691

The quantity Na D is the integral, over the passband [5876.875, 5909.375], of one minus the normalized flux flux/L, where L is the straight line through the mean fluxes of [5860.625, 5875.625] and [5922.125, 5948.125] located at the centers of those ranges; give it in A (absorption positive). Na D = 3.4 A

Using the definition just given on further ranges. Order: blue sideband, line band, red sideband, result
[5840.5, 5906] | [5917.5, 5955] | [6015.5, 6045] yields -1.7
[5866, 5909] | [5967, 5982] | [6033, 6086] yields -0.7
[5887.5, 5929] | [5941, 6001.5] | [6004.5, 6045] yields -2.7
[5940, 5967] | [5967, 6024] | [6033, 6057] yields 1.7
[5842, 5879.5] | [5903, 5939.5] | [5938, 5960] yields 0.0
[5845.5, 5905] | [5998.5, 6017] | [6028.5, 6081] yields 0.4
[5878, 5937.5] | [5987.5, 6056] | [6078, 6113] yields -1.1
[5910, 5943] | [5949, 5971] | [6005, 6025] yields -0.6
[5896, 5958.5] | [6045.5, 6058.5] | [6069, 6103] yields 0.1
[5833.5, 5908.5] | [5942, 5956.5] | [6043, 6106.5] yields -0.8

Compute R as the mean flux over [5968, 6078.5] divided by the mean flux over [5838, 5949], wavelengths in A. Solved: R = 1.04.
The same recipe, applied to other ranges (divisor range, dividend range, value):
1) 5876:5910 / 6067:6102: 1.14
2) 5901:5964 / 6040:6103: 1.01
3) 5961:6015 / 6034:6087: 1.02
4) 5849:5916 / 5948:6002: 1.08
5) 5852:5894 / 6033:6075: 1.09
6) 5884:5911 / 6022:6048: 1.17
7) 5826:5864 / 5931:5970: 1.02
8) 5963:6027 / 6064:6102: 1.02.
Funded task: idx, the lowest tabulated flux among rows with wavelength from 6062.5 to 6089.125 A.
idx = 5.428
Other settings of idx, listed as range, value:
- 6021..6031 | 5.313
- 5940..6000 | 5.288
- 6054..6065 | 5.393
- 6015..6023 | 5.633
